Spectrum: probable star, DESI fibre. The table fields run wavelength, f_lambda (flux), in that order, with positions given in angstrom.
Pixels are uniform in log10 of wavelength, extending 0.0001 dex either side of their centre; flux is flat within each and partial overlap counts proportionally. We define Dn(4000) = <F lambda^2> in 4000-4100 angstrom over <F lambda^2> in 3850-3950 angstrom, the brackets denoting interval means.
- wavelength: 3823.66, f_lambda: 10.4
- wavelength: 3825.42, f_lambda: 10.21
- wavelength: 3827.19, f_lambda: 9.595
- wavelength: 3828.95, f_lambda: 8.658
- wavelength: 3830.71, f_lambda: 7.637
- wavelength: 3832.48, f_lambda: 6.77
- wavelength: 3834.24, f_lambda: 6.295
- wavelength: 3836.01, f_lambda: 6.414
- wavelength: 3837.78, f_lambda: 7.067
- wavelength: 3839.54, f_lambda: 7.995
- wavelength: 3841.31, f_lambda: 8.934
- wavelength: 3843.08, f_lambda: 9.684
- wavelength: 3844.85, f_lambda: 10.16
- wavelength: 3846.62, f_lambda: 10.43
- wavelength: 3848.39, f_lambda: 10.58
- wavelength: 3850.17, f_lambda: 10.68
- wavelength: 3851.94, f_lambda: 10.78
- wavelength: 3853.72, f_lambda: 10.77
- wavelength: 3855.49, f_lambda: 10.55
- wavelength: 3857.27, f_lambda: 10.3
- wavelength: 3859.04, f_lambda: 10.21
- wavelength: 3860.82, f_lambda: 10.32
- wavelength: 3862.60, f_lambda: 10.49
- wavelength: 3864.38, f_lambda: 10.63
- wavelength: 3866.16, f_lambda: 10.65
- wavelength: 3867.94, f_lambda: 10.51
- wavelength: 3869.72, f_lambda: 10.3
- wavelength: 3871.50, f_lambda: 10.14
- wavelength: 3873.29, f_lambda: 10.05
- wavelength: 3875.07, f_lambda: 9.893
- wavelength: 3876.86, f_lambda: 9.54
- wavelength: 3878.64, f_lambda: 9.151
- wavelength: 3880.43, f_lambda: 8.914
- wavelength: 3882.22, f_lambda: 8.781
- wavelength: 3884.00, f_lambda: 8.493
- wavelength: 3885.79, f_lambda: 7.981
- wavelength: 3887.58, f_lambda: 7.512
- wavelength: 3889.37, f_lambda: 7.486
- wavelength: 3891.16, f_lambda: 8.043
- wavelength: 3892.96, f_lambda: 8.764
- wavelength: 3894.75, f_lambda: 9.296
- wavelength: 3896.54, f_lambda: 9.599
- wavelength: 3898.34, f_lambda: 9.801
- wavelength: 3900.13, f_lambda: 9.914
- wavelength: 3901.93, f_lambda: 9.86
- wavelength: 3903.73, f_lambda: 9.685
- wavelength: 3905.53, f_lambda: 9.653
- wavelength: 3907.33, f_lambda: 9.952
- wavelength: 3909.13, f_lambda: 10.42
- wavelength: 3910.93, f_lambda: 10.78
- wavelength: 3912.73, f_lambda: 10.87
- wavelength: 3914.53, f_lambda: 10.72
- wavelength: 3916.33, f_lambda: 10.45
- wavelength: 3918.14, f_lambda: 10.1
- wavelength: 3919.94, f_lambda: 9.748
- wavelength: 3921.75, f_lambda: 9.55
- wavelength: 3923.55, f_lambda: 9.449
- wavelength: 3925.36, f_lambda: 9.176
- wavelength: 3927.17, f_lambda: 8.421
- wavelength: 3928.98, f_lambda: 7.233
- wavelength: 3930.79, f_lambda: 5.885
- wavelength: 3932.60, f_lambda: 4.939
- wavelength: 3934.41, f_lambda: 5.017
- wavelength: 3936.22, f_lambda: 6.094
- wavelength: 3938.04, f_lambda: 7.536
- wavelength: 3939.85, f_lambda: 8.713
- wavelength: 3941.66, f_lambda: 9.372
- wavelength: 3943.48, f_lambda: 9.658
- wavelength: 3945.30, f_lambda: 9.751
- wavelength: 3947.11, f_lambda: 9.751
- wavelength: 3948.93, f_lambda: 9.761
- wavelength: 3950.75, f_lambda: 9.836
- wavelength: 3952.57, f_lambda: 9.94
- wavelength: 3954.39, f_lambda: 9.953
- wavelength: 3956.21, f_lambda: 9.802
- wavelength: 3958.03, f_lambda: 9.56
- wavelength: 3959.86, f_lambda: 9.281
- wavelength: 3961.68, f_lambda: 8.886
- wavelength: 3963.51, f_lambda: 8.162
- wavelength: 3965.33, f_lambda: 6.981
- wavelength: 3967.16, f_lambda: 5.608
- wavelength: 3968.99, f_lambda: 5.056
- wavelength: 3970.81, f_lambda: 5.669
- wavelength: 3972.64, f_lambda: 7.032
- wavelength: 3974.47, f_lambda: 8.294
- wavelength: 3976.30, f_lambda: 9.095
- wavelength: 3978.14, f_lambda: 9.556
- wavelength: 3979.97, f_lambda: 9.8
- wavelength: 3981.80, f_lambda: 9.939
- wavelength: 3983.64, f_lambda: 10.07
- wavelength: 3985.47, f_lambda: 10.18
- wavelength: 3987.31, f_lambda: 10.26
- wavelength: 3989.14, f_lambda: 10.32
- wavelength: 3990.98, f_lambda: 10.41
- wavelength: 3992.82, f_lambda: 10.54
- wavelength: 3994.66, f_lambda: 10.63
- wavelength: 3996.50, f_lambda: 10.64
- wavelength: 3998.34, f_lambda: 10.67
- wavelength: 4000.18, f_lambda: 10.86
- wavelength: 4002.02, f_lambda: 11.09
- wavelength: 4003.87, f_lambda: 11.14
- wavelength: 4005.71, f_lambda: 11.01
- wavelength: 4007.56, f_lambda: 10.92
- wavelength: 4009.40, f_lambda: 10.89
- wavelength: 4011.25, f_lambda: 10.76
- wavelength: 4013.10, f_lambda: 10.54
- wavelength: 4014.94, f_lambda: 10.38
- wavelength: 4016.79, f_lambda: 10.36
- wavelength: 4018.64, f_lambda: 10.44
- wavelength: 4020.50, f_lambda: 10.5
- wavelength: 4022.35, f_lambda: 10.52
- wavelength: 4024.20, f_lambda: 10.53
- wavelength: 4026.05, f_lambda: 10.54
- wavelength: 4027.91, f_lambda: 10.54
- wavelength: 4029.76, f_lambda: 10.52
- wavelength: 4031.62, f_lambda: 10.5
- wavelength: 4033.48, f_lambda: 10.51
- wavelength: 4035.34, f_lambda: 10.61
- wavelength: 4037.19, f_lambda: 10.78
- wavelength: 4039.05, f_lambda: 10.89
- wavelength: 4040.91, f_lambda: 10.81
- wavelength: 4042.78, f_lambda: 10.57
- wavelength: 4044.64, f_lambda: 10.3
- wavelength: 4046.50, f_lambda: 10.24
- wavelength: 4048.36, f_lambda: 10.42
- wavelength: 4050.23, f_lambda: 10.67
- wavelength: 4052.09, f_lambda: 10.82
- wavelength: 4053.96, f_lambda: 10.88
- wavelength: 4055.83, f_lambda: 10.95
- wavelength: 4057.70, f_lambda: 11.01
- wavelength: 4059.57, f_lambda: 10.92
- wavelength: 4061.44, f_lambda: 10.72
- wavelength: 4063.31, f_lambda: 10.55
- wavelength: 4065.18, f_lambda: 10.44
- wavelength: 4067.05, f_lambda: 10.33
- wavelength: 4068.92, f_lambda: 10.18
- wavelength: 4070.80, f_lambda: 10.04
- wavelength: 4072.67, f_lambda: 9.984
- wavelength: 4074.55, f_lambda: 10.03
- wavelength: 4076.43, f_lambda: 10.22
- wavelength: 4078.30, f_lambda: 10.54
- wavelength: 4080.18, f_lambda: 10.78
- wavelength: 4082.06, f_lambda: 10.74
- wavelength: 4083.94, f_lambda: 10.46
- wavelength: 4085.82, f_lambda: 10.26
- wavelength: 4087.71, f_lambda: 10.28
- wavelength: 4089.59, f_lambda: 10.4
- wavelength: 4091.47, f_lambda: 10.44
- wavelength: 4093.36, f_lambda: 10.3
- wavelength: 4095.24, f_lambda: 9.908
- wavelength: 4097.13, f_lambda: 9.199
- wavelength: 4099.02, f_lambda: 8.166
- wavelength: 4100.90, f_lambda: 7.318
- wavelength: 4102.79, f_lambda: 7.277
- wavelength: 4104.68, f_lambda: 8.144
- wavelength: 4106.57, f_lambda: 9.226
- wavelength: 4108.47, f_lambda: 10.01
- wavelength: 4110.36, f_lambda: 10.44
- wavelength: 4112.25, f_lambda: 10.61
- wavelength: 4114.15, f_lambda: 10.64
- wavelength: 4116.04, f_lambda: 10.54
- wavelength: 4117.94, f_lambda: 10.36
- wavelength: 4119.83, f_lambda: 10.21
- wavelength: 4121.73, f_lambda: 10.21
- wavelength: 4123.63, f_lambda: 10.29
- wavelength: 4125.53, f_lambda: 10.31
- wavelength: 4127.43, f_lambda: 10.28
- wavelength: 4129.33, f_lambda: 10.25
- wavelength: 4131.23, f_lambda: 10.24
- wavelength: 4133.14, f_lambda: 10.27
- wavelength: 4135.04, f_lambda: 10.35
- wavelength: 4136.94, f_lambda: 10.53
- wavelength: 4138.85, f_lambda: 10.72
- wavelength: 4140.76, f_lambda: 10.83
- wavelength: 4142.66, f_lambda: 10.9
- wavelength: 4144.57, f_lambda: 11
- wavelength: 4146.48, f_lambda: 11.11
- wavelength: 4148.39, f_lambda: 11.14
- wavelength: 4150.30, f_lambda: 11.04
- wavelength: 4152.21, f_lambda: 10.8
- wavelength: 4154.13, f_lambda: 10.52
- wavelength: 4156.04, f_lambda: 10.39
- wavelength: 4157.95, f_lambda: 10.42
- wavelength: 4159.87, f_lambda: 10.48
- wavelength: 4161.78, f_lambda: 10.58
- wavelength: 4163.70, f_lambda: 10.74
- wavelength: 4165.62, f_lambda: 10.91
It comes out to 1.22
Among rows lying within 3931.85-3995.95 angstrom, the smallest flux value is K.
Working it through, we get 4.939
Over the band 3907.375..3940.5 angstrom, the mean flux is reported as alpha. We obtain 8.65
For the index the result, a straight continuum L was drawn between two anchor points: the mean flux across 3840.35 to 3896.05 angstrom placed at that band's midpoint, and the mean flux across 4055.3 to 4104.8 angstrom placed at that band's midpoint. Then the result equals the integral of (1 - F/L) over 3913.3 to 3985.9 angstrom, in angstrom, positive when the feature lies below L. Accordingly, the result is 8.9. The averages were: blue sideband 9.67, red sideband 10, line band 8.6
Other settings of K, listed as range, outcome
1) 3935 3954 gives 6.094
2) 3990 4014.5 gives 10.41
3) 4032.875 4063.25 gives 10.24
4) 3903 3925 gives 9.449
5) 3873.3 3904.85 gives 7.486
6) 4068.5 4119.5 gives 7.277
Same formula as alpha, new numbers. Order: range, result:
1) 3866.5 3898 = 9.12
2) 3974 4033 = 10.4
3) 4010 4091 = 10.5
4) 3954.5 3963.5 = 9.31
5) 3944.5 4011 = 9.5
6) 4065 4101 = 10.1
